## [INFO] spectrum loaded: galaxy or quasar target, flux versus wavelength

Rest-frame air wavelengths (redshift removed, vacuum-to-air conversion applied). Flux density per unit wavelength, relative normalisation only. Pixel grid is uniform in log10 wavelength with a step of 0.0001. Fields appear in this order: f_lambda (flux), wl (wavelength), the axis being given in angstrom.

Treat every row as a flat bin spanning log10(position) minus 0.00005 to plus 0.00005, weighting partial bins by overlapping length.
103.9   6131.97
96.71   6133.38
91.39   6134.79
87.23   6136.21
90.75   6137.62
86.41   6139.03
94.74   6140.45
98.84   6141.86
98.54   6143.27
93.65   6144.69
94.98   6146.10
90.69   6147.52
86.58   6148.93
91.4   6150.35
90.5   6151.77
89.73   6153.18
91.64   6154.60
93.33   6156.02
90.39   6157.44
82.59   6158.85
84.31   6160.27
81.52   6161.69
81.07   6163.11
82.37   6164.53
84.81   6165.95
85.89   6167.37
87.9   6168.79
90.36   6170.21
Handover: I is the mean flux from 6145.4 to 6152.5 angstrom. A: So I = 90.8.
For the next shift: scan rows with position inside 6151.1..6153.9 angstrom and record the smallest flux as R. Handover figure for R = 89.73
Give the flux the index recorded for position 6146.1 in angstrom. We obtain 94.98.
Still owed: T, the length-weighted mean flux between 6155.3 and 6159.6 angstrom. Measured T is 88.8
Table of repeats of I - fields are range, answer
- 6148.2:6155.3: 90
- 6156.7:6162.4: 84.8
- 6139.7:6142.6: 96.8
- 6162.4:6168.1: 83.5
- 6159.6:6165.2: 82.3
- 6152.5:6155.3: 90.6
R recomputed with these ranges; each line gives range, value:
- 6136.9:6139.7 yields 86.41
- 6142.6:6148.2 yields 90.69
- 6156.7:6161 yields 82.59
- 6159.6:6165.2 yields 81.07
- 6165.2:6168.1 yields 84.81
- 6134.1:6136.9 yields 87.23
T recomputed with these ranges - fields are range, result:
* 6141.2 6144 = 98.6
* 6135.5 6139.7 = 88.2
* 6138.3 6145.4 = 94.5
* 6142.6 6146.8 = 95.7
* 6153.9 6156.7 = 92.4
